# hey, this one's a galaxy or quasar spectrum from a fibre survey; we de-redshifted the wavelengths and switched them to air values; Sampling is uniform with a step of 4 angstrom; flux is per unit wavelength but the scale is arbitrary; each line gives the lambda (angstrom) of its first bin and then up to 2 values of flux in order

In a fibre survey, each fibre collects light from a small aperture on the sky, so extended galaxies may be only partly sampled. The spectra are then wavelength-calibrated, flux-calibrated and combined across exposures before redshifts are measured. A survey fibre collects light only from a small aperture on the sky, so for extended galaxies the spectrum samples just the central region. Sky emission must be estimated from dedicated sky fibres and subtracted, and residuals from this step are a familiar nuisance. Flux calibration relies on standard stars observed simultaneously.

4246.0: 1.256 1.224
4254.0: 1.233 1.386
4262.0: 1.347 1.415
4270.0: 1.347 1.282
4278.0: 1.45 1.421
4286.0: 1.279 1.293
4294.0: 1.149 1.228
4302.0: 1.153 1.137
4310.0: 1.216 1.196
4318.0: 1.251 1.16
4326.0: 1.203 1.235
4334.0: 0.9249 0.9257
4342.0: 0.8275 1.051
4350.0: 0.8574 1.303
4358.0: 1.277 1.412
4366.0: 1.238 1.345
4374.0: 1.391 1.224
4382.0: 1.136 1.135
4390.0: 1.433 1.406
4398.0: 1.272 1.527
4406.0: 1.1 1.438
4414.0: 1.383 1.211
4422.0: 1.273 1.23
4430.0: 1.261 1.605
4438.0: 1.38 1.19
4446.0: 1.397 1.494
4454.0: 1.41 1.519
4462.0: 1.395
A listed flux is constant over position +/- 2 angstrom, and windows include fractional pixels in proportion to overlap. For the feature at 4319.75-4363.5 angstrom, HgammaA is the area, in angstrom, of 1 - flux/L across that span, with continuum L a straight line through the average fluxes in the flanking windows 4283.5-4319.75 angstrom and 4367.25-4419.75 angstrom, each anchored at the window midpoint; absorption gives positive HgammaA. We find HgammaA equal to 5.3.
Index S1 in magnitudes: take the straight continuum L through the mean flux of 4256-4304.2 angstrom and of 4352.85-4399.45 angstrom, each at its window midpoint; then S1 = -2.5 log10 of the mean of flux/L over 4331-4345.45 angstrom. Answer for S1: 0.36 mag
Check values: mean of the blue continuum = 1.31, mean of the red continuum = 1.3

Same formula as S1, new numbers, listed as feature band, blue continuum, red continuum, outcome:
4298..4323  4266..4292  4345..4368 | 0.09 mag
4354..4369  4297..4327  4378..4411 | -0.05 mag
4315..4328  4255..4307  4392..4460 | 0.10 mag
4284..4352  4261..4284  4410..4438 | 0.21 mag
